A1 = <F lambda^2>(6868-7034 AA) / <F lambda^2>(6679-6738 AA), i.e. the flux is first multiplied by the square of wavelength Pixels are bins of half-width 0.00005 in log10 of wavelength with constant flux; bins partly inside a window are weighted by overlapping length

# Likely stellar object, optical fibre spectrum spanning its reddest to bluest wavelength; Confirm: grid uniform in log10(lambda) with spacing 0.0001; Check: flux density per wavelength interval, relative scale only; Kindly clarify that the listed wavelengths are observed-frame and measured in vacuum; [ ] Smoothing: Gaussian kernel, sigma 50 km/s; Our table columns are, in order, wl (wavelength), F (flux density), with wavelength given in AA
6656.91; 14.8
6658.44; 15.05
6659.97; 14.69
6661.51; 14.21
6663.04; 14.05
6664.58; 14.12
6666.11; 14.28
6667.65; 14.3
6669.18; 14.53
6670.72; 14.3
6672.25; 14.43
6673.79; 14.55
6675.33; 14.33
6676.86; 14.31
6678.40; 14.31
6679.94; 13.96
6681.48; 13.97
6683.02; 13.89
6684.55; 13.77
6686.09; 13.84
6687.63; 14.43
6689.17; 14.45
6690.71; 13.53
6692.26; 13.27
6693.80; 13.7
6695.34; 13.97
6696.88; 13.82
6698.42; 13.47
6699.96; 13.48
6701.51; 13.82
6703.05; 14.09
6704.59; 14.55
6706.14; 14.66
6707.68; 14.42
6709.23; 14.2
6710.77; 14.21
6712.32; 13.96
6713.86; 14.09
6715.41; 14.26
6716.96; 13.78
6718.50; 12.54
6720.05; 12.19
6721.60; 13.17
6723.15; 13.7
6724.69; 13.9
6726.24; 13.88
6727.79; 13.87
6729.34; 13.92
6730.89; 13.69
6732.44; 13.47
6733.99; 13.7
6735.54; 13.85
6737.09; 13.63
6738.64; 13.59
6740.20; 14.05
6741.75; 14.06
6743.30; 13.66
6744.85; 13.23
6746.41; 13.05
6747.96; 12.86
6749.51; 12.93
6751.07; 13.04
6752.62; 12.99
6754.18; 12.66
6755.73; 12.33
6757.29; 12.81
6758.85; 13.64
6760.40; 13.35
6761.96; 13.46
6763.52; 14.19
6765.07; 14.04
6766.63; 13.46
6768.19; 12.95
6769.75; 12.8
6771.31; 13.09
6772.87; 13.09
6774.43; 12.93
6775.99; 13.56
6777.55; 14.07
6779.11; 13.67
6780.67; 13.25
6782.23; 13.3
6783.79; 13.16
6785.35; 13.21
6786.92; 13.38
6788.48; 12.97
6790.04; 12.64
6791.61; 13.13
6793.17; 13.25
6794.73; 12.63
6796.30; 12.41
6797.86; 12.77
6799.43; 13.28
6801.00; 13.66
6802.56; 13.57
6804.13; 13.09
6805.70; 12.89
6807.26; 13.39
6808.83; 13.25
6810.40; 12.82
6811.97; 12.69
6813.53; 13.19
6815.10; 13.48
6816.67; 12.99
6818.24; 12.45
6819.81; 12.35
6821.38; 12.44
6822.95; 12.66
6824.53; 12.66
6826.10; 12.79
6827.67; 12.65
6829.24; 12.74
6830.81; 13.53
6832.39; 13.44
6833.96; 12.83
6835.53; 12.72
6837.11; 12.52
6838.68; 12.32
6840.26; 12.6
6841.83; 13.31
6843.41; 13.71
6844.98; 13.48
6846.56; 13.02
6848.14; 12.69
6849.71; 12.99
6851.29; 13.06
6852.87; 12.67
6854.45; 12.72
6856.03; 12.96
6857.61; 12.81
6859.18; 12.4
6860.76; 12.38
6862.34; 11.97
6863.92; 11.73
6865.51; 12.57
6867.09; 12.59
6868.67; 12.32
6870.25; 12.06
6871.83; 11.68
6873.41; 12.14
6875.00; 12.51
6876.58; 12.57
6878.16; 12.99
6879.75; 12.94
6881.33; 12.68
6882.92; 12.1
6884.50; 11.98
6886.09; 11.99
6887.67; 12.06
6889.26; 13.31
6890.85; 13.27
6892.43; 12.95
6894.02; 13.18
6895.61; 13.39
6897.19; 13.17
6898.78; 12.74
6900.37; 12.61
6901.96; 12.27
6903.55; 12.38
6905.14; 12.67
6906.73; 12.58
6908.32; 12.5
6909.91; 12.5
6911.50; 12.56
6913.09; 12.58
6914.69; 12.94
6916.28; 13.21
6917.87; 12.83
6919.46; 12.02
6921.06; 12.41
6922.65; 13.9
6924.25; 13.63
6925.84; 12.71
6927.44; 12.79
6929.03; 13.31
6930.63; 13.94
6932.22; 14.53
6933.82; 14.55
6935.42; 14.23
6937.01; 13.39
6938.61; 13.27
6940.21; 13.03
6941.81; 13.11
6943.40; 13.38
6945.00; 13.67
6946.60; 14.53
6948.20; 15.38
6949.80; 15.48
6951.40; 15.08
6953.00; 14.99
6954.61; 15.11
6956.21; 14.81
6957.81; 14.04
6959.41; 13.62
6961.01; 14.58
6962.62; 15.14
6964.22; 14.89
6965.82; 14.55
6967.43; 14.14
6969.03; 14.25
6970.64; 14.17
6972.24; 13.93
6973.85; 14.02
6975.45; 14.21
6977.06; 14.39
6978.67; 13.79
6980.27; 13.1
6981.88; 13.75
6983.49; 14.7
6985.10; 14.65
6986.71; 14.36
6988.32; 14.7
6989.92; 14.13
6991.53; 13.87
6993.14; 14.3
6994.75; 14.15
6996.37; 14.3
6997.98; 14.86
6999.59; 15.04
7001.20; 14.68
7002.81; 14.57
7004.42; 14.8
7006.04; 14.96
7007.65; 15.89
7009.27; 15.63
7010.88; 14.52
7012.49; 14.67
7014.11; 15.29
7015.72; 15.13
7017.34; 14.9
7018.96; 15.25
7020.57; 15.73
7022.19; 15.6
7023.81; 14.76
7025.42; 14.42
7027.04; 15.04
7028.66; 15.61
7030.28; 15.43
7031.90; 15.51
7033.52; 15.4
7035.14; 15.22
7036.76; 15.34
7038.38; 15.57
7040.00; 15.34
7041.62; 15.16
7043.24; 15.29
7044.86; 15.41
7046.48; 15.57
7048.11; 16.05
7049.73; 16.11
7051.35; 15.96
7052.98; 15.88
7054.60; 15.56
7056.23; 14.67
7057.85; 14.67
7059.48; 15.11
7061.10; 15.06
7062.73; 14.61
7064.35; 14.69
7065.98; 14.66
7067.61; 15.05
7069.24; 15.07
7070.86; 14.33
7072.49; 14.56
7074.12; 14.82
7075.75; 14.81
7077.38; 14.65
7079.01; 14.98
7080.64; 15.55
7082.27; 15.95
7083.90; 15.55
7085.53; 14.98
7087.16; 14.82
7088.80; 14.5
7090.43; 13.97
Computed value 1.08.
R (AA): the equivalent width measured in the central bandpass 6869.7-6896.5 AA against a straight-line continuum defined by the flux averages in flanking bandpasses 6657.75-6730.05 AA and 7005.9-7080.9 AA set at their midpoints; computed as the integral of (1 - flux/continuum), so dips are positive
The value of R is 3.8 AA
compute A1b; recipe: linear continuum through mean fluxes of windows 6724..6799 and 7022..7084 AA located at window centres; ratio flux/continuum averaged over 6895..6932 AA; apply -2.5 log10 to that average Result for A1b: 0.11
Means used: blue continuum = 13.3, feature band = 12.9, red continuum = 15.2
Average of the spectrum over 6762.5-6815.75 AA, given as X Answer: 13.2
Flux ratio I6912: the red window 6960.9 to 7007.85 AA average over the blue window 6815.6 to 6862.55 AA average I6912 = 1.12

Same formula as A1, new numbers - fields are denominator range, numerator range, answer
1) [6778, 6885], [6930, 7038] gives 1.19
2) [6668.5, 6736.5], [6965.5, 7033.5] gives 1.15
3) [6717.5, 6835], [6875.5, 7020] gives 1.10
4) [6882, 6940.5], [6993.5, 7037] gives 1.20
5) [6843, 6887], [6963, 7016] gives 1.20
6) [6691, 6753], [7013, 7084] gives 1.22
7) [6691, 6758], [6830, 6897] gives 0.97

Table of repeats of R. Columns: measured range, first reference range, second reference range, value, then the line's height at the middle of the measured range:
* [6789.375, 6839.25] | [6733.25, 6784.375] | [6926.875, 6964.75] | 2.51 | 13.6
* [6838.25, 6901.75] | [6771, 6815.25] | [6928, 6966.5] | 4.86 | 13.7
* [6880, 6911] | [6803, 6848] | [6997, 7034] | 2.44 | 13.7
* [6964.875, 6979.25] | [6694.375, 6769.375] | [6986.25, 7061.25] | 0.64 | 14.8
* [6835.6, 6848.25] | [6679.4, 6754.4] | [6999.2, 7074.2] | 1.17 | 14.3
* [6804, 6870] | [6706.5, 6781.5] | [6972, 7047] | 5.49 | 14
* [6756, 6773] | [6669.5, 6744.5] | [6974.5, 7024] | 0.86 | 14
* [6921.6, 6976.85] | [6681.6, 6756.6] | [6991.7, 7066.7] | 2.35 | 14.7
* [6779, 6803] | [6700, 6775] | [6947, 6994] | 1.08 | 13.7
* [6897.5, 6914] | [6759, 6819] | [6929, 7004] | 1.60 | 13.9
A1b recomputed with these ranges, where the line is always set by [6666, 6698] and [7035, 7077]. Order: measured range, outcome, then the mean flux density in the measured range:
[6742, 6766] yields 0.083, 13.2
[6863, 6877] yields 0.195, 12.2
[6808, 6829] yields 0.134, 12.8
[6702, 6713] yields -0.010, 14.3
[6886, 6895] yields 0.144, 12.9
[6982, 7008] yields 0.031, 14.6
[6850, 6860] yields 0.144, 12.8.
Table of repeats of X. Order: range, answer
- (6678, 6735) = 13.8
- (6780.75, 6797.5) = 13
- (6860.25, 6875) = 12.2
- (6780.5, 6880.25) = 12.8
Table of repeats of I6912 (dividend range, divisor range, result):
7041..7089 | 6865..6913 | 1.20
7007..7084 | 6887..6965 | 1.13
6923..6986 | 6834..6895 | 1.12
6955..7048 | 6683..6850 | 1.11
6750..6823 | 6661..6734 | 0.94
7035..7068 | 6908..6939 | 1.16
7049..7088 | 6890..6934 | 1.16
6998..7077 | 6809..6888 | 1.20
